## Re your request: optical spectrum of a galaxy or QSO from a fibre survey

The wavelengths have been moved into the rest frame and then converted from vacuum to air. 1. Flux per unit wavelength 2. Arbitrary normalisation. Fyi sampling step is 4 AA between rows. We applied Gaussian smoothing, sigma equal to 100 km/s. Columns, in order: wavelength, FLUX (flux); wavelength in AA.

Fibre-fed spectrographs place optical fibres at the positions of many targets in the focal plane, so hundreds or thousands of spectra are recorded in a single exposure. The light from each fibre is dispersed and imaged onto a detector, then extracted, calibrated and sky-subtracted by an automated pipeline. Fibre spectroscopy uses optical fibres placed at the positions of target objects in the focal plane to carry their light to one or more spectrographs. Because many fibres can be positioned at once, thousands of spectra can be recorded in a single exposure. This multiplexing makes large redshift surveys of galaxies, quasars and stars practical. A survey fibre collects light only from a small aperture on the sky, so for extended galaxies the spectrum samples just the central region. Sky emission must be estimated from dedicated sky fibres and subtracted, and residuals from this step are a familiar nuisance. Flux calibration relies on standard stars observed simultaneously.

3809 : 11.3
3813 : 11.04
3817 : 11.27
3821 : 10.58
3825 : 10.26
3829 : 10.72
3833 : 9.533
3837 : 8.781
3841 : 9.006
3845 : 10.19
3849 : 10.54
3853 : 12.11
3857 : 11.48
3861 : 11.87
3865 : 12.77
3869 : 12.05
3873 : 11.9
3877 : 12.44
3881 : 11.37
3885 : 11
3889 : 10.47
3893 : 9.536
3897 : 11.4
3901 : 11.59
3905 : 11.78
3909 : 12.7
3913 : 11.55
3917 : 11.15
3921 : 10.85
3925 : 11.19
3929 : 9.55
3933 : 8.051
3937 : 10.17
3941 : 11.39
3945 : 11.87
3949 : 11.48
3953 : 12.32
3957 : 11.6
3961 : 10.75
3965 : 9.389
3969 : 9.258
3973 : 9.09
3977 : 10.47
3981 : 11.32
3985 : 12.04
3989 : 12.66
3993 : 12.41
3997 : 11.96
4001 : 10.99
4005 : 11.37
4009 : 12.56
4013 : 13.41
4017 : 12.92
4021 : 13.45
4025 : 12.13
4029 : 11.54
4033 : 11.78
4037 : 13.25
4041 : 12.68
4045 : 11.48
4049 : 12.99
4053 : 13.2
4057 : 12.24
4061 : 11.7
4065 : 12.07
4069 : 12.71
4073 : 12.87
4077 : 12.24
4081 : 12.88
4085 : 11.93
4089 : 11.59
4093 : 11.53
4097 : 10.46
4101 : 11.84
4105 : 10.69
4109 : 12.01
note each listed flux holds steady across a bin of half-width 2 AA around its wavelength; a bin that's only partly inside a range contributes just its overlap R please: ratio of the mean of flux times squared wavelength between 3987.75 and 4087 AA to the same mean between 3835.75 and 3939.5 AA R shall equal 1.21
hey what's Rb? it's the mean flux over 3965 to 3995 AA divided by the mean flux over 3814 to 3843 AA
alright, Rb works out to 1.09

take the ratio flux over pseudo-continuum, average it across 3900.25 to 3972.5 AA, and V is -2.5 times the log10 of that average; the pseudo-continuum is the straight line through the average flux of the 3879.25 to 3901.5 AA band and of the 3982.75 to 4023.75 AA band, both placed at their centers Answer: 0.06 mag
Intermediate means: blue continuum 10.8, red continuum 12.4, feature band 10.9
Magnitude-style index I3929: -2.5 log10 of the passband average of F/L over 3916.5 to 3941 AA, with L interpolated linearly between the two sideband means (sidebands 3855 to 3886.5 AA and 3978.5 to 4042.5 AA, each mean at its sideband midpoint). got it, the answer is 0.18 mag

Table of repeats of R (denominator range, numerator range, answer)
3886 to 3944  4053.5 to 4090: 1.23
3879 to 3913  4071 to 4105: 1.16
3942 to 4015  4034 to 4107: 1.11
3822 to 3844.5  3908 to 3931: 1.19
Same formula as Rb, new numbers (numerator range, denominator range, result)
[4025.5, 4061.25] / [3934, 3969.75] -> 1.13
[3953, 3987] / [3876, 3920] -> 0.94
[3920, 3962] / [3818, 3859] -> 1.05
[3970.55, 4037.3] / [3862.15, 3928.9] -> 1.04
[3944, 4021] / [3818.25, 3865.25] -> 1.09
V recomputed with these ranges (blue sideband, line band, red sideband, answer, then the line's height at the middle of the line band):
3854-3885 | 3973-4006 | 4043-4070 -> 0.06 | 12.2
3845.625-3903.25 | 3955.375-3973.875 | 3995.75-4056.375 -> 0.19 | 12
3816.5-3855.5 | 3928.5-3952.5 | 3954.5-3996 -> 0.02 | 10.8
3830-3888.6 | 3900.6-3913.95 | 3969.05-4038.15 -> -0.06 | 11.3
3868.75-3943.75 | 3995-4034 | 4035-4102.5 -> -0.04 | 11.8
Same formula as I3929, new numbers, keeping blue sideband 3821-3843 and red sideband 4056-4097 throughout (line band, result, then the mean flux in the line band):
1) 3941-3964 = -0.06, 11.5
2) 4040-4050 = -0.05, 12.3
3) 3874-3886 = -0.15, 11.7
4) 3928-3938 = 0.17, 9.14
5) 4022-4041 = -0.06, 12.3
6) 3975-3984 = 0.01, 11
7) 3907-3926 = -0.09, 11.5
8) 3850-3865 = -0.19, 11.9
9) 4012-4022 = -0.15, 13.2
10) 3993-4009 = -0.03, 11.7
